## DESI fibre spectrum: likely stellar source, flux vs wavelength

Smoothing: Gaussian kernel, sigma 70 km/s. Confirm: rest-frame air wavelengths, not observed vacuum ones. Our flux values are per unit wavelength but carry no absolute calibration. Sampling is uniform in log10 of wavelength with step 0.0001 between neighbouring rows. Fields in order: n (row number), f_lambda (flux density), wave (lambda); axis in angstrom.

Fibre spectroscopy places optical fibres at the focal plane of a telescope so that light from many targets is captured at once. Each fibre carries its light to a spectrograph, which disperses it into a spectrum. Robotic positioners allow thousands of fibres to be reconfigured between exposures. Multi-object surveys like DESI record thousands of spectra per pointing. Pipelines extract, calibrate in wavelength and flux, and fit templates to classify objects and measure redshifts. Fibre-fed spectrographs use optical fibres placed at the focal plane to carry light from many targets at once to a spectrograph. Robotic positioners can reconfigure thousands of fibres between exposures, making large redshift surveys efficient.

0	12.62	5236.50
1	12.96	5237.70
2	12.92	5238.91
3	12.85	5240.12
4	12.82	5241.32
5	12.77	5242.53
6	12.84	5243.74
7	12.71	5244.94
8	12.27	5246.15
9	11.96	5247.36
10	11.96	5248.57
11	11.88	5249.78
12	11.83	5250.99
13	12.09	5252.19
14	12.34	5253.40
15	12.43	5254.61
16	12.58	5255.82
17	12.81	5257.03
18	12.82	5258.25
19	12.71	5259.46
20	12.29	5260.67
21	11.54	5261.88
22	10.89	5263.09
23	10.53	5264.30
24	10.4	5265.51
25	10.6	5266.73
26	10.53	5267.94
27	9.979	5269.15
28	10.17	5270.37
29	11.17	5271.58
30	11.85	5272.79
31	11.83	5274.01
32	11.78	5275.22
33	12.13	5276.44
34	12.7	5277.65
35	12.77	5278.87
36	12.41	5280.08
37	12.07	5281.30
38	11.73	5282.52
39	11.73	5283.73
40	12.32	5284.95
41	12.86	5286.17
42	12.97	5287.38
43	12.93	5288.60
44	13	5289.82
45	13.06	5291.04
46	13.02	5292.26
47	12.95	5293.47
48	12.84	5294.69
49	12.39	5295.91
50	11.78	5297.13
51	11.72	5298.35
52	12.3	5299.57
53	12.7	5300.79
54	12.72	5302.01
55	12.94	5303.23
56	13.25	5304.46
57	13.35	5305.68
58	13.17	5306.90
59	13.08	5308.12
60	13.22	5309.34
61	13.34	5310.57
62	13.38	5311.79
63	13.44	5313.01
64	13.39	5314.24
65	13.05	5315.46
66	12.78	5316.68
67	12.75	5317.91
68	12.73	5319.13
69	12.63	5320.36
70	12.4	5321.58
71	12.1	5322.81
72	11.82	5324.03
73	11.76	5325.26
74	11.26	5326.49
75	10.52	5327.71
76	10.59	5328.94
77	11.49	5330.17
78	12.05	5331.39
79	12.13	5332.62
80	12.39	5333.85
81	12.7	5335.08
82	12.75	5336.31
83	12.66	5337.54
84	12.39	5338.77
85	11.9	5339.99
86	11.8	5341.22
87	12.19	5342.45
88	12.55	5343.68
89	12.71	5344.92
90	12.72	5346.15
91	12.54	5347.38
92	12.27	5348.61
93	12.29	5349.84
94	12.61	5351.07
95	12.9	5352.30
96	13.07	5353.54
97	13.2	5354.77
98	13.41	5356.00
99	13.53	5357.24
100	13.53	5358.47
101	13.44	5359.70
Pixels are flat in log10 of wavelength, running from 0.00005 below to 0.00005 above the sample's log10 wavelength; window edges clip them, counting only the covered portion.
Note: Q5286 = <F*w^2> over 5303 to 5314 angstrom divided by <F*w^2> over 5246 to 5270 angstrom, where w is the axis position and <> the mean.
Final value 1.15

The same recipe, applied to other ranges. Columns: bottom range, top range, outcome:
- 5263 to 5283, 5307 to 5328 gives 1.13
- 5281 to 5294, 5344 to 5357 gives 1.04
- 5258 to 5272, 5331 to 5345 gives 1.14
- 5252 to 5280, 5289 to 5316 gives 1.12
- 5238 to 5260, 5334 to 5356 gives 1.04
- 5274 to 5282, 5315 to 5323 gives 1.05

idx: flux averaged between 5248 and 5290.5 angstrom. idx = 11.9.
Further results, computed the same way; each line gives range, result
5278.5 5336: 12.5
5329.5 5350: 12.3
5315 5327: 12.3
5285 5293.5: 12.9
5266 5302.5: 12.1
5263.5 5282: 11.4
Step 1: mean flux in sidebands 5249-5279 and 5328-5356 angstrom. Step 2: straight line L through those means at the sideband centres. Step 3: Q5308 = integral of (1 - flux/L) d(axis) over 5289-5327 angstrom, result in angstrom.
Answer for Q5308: -2.1 angstrom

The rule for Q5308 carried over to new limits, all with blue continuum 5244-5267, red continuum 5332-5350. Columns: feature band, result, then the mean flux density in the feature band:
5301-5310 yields -0.6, 13.1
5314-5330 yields 0.3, 12.1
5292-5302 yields -0.2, 12.5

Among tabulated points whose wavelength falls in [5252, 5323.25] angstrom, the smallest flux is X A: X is 9.979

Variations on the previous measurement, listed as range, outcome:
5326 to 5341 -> 10.52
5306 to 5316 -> 13.05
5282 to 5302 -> 11.72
